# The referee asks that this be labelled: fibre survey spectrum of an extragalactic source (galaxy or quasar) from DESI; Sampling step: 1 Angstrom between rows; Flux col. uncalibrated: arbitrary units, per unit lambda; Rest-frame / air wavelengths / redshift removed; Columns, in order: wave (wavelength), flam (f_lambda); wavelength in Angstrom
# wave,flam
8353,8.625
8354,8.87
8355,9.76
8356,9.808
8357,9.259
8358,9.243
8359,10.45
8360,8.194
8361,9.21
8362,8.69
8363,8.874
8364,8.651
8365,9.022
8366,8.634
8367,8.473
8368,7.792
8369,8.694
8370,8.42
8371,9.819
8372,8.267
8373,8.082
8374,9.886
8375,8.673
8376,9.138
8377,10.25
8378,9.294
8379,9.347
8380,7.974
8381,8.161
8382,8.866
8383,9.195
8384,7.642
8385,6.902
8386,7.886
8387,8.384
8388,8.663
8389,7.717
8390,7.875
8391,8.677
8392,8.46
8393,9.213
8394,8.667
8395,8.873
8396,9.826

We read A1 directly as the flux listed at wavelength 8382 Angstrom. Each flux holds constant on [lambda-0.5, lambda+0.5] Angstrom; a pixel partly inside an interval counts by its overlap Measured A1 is 8.866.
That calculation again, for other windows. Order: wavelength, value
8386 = 7.886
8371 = 9.819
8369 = 8.694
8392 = 8.46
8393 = 9.213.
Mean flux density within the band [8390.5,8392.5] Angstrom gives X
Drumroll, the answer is 8.57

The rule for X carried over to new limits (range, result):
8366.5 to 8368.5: 8.13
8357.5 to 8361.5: 9.27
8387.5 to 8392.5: 8.28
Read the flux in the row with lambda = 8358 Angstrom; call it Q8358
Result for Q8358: 9.243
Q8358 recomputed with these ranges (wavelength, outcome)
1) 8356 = 9.808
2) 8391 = 8.677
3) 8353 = 8.625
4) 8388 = 8.663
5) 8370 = 8.42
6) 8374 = 9.886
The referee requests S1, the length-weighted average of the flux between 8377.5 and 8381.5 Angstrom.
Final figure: 8.69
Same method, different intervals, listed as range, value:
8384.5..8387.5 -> 7.72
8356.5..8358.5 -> 9.25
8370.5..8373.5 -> 8.72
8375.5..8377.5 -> 9.69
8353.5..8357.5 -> 9.42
